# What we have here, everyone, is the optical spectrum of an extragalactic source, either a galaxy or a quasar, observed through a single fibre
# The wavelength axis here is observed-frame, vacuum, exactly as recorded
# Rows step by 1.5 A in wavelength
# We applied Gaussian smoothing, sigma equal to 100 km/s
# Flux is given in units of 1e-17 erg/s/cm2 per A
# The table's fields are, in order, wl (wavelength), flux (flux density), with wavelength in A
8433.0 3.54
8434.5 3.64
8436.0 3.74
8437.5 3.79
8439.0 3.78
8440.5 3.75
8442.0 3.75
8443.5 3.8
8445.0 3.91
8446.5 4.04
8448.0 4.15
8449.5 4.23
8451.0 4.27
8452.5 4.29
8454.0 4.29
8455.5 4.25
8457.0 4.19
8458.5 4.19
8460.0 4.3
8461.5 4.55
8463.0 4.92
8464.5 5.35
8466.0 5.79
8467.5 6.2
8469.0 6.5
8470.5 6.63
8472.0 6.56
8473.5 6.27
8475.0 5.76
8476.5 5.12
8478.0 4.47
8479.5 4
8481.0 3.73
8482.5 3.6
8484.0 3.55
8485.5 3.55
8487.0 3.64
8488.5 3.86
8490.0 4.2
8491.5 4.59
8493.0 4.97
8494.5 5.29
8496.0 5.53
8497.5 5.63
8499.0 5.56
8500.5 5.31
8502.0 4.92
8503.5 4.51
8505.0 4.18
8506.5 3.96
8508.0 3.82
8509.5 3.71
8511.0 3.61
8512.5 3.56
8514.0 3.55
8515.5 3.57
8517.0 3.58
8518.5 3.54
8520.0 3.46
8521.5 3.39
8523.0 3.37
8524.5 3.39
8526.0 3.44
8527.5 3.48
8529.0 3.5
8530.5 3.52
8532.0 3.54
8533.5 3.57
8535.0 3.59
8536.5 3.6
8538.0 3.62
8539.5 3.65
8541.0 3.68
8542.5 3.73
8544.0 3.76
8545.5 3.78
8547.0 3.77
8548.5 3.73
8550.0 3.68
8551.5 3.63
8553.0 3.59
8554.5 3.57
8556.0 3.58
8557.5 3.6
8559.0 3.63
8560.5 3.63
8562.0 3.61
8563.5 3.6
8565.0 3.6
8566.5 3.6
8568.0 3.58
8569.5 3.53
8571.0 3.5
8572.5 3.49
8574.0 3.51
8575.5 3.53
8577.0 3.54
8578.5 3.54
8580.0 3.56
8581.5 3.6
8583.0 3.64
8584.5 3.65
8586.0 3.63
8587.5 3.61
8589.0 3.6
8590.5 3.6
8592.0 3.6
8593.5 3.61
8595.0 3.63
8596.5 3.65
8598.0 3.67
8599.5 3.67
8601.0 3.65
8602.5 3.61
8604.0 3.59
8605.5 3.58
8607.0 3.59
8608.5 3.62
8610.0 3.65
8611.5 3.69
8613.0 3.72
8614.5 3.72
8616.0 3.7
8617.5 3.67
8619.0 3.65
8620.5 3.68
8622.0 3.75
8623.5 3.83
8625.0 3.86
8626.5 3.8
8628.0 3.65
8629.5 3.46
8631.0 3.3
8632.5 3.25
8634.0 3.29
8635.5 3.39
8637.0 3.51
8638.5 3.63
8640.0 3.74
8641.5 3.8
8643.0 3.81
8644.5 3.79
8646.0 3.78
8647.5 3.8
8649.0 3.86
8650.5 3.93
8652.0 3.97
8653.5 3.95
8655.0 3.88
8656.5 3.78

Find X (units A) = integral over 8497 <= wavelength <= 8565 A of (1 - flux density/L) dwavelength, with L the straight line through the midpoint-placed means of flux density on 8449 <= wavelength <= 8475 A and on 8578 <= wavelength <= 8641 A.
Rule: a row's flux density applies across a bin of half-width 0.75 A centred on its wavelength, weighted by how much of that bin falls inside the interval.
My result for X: 9.9 A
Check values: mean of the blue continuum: 5.13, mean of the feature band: 3.78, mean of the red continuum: 3.62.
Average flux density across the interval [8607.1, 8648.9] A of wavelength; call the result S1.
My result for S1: 3.65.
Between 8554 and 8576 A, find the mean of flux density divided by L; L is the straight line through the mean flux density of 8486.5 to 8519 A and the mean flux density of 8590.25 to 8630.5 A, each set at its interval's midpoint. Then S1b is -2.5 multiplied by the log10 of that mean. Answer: 0.11 mag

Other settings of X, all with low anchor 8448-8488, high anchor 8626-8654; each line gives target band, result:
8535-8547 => 1.70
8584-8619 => 2.41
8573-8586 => 1.53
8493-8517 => 0.50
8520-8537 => 3.45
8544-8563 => 2.53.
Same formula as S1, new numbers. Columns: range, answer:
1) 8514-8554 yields 3.58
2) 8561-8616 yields 3.61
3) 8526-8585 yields 3.6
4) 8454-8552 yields 4.27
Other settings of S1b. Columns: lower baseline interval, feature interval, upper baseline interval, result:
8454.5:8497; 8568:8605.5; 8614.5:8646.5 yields 0.11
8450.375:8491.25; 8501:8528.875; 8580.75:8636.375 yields 0.17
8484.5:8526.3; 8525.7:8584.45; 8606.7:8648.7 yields 0.10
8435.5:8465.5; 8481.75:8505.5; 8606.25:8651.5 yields -0.12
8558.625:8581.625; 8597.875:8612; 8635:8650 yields 0.00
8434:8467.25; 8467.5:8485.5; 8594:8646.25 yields -0.22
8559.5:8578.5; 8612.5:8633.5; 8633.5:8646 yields -0.01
